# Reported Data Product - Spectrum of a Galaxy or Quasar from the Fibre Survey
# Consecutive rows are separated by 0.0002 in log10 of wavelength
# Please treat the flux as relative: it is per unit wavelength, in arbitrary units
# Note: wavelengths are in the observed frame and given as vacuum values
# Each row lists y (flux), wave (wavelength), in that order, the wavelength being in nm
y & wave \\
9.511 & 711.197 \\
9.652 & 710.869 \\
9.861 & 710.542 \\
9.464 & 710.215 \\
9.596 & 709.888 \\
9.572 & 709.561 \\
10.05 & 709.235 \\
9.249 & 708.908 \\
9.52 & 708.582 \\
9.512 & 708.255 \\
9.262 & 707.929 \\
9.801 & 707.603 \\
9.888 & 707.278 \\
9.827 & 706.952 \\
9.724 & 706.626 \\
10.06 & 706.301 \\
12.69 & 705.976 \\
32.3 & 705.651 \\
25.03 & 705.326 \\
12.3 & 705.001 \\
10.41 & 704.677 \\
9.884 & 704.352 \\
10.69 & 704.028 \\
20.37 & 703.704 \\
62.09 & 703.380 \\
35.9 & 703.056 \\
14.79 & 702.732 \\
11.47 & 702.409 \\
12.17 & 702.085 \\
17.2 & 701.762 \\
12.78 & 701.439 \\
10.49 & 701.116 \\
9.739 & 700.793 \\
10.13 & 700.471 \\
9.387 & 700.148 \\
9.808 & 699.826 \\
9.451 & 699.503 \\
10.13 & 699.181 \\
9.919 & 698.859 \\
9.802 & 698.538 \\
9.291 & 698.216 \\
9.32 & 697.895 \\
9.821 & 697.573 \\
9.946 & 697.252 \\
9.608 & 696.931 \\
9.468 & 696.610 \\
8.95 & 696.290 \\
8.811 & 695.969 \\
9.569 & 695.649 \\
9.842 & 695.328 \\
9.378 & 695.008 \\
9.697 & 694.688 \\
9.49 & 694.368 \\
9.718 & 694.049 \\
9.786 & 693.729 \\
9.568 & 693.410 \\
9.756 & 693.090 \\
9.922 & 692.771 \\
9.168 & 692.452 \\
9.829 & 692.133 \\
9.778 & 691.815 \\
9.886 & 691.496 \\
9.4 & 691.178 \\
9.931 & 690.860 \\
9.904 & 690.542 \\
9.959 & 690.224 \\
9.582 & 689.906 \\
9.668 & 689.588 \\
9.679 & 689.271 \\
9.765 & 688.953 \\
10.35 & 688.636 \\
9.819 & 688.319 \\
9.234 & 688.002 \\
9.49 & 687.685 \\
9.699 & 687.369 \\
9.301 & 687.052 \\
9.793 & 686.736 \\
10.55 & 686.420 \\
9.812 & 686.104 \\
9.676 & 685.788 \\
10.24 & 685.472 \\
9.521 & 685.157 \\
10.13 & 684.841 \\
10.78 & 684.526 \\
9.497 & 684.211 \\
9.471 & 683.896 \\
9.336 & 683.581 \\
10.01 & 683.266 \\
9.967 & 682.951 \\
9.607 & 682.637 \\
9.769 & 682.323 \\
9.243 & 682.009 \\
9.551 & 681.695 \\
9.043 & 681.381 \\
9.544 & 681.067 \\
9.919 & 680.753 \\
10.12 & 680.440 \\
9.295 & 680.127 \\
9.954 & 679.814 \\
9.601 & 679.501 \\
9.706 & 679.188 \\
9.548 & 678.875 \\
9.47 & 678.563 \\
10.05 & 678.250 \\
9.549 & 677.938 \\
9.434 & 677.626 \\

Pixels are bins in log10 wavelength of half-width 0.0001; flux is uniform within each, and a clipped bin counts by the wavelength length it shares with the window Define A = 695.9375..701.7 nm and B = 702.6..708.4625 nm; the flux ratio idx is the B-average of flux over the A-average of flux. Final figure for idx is 1.75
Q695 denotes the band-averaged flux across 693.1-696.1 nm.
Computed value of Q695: 9.56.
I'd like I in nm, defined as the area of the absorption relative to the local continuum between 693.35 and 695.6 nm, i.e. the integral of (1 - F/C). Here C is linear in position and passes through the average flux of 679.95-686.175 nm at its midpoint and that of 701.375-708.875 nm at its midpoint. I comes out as 0.60 nm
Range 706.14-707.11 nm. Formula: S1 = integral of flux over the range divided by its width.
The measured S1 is 9.87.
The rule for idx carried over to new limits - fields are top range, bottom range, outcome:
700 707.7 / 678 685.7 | 1.67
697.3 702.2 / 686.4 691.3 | 1.09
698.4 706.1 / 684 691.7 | 1.66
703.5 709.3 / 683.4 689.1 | 1.35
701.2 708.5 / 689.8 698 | 1.72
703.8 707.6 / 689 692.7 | 1.42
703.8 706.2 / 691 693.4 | 1.67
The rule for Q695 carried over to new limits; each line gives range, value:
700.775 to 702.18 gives 12.8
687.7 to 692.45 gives 9.74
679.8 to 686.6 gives 9.77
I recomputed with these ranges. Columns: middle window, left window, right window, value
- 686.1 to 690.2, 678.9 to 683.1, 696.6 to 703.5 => 0.56 nm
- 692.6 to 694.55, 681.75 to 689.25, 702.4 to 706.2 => 0.68 nm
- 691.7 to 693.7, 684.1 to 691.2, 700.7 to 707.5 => 0.40 nm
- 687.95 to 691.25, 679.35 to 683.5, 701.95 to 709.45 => 0.56 nm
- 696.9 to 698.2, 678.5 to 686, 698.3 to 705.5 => 0.42 nm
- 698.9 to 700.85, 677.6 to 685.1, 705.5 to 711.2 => 0.16 nm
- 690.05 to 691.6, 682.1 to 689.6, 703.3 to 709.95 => 0.15 nm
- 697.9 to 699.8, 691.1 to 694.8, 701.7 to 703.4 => 0.87 nm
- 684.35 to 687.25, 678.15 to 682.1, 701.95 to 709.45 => 0.27 nm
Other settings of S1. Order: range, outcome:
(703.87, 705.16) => 10.8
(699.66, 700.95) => 9.76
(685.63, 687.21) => 9.83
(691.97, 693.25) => 9.67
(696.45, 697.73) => 9.71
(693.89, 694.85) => 9.64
